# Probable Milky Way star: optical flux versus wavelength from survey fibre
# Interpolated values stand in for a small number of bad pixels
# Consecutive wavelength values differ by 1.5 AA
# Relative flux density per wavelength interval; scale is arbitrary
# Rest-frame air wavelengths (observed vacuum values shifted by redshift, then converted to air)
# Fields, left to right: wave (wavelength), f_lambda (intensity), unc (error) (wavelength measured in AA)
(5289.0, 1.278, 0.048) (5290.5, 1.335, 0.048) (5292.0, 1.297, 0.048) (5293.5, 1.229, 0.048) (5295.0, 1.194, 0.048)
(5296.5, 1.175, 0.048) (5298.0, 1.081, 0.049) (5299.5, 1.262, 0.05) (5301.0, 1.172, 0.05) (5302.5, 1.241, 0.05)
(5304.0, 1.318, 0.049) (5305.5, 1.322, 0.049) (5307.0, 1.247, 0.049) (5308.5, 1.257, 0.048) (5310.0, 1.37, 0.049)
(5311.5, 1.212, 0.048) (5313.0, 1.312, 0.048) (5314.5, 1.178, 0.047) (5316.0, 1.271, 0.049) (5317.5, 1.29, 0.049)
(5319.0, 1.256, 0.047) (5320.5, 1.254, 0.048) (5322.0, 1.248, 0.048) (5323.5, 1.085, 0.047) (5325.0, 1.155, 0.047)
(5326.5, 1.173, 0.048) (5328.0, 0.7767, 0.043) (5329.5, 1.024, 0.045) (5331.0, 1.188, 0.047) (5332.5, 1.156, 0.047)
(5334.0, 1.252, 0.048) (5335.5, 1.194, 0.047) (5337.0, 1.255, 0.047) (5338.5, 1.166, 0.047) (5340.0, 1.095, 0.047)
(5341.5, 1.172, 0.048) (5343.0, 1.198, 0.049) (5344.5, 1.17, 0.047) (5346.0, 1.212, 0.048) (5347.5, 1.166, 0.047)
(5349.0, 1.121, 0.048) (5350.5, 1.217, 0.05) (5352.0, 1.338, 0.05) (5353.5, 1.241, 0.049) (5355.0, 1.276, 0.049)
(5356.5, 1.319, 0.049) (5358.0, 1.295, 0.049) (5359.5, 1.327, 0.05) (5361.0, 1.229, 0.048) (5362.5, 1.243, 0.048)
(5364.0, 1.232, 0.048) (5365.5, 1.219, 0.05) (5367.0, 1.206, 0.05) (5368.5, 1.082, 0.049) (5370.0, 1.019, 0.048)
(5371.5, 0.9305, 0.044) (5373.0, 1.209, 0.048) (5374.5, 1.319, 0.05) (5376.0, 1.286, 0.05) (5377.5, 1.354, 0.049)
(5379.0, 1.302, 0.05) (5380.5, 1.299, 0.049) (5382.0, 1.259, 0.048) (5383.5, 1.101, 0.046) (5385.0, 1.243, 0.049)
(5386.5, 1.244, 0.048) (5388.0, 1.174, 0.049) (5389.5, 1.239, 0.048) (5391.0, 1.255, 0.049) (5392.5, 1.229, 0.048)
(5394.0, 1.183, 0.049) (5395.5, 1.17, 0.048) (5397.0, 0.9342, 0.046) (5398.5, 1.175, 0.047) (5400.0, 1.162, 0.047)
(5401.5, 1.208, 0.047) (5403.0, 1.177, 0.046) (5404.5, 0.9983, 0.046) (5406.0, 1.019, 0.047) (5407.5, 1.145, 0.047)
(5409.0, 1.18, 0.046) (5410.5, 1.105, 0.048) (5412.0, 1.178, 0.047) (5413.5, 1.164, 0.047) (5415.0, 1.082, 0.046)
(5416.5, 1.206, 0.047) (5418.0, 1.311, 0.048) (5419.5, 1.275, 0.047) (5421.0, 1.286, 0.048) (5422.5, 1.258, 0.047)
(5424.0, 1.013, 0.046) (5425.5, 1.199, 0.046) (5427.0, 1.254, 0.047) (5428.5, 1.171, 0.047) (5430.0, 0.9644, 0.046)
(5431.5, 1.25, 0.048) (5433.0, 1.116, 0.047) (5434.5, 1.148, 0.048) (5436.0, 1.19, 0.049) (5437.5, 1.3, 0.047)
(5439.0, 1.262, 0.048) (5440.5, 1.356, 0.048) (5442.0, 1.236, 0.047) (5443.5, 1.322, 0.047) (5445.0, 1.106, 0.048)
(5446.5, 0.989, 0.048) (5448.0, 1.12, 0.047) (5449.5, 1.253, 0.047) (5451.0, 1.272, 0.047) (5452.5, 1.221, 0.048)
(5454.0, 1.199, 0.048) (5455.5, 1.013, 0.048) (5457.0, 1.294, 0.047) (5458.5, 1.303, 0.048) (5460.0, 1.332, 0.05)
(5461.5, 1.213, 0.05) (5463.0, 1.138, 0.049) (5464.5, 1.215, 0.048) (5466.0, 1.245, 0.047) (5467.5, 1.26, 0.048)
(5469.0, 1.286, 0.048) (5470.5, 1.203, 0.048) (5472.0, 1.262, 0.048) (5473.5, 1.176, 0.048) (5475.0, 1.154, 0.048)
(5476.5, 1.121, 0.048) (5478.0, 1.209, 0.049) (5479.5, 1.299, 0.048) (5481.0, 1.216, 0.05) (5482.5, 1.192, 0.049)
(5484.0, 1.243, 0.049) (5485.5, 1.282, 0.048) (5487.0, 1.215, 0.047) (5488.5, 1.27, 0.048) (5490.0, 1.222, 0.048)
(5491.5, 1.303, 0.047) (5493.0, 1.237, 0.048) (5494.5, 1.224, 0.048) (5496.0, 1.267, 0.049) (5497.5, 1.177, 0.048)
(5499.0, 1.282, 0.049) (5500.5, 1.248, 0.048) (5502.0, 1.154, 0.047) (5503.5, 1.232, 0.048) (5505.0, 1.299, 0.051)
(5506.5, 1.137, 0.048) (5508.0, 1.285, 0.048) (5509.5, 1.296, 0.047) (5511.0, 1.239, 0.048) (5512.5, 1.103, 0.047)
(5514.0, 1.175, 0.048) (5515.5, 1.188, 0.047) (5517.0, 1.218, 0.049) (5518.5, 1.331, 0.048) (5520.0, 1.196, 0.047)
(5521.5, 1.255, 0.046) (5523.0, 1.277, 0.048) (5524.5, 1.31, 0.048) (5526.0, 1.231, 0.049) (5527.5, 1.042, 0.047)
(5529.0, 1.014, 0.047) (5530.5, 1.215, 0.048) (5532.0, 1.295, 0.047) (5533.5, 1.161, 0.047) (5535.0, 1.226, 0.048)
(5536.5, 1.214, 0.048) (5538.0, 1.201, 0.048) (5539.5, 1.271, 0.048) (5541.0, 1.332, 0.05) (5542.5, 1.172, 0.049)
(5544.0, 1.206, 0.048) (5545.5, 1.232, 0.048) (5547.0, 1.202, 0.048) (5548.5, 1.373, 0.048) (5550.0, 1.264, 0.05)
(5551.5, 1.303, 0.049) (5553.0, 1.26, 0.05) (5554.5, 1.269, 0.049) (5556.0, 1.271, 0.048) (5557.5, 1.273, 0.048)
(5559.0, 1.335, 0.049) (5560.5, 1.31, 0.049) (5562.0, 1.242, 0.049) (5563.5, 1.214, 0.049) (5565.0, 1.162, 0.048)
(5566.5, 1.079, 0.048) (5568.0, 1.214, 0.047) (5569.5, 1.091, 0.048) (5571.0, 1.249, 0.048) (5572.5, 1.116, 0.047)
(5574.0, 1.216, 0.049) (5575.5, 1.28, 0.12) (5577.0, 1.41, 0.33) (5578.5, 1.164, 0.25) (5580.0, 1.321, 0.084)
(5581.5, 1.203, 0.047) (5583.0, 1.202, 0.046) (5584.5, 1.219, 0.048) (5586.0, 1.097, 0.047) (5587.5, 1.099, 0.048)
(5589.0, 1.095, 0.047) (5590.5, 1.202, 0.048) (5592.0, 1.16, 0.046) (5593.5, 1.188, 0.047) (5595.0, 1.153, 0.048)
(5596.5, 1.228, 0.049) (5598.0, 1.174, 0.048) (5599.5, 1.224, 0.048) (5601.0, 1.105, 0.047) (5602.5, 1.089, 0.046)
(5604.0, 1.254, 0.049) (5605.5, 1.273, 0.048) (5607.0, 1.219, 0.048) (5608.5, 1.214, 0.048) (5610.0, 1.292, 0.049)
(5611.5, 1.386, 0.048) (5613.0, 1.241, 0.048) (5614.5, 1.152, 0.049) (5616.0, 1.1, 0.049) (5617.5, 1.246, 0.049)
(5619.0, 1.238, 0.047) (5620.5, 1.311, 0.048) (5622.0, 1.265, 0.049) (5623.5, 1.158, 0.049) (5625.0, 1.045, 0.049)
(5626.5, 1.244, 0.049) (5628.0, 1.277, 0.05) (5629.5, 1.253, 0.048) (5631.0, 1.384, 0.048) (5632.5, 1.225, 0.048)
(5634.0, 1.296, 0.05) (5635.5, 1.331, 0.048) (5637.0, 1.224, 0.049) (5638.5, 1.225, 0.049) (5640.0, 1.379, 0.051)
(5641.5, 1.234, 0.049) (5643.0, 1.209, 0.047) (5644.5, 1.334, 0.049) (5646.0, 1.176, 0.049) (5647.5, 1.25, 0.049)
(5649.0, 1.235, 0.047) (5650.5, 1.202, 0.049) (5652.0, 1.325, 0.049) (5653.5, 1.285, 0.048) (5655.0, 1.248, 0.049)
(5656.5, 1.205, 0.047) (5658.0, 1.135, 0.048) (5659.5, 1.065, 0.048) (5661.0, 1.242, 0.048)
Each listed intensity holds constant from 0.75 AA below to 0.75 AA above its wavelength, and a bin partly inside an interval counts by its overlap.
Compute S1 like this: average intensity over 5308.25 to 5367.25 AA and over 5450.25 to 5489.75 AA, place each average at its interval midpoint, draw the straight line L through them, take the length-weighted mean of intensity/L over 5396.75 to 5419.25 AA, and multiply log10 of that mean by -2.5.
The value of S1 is 0.07 mag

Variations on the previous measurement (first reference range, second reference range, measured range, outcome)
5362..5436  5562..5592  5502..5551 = -0.03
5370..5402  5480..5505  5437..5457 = 0.01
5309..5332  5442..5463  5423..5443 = 0.01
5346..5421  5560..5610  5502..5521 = -0.02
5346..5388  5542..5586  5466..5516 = 0.00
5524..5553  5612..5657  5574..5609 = 0.03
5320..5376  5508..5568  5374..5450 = 0.01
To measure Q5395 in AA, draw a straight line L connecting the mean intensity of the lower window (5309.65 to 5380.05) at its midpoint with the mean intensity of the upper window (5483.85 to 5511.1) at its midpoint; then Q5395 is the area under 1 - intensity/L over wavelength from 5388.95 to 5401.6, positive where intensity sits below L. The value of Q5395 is 0.5 AA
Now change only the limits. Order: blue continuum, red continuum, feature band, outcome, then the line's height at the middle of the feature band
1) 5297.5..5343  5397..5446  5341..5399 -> -1.0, 1.19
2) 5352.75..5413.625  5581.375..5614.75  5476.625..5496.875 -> -0.8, 1.19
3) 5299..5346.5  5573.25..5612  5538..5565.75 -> -1.2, 1.21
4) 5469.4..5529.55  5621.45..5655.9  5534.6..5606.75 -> 1.1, 1.24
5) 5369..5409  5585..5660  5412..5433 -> 0.0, 1.18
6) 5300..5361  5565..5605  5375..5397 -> -0.4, 1.21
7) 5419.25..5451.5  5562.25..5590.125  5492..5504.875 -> -0.4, 1.19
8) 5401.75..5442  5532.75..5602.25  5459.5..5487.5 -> -0.7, 1.19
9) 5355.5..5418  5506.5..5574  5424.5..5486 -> -0.2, 1.21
